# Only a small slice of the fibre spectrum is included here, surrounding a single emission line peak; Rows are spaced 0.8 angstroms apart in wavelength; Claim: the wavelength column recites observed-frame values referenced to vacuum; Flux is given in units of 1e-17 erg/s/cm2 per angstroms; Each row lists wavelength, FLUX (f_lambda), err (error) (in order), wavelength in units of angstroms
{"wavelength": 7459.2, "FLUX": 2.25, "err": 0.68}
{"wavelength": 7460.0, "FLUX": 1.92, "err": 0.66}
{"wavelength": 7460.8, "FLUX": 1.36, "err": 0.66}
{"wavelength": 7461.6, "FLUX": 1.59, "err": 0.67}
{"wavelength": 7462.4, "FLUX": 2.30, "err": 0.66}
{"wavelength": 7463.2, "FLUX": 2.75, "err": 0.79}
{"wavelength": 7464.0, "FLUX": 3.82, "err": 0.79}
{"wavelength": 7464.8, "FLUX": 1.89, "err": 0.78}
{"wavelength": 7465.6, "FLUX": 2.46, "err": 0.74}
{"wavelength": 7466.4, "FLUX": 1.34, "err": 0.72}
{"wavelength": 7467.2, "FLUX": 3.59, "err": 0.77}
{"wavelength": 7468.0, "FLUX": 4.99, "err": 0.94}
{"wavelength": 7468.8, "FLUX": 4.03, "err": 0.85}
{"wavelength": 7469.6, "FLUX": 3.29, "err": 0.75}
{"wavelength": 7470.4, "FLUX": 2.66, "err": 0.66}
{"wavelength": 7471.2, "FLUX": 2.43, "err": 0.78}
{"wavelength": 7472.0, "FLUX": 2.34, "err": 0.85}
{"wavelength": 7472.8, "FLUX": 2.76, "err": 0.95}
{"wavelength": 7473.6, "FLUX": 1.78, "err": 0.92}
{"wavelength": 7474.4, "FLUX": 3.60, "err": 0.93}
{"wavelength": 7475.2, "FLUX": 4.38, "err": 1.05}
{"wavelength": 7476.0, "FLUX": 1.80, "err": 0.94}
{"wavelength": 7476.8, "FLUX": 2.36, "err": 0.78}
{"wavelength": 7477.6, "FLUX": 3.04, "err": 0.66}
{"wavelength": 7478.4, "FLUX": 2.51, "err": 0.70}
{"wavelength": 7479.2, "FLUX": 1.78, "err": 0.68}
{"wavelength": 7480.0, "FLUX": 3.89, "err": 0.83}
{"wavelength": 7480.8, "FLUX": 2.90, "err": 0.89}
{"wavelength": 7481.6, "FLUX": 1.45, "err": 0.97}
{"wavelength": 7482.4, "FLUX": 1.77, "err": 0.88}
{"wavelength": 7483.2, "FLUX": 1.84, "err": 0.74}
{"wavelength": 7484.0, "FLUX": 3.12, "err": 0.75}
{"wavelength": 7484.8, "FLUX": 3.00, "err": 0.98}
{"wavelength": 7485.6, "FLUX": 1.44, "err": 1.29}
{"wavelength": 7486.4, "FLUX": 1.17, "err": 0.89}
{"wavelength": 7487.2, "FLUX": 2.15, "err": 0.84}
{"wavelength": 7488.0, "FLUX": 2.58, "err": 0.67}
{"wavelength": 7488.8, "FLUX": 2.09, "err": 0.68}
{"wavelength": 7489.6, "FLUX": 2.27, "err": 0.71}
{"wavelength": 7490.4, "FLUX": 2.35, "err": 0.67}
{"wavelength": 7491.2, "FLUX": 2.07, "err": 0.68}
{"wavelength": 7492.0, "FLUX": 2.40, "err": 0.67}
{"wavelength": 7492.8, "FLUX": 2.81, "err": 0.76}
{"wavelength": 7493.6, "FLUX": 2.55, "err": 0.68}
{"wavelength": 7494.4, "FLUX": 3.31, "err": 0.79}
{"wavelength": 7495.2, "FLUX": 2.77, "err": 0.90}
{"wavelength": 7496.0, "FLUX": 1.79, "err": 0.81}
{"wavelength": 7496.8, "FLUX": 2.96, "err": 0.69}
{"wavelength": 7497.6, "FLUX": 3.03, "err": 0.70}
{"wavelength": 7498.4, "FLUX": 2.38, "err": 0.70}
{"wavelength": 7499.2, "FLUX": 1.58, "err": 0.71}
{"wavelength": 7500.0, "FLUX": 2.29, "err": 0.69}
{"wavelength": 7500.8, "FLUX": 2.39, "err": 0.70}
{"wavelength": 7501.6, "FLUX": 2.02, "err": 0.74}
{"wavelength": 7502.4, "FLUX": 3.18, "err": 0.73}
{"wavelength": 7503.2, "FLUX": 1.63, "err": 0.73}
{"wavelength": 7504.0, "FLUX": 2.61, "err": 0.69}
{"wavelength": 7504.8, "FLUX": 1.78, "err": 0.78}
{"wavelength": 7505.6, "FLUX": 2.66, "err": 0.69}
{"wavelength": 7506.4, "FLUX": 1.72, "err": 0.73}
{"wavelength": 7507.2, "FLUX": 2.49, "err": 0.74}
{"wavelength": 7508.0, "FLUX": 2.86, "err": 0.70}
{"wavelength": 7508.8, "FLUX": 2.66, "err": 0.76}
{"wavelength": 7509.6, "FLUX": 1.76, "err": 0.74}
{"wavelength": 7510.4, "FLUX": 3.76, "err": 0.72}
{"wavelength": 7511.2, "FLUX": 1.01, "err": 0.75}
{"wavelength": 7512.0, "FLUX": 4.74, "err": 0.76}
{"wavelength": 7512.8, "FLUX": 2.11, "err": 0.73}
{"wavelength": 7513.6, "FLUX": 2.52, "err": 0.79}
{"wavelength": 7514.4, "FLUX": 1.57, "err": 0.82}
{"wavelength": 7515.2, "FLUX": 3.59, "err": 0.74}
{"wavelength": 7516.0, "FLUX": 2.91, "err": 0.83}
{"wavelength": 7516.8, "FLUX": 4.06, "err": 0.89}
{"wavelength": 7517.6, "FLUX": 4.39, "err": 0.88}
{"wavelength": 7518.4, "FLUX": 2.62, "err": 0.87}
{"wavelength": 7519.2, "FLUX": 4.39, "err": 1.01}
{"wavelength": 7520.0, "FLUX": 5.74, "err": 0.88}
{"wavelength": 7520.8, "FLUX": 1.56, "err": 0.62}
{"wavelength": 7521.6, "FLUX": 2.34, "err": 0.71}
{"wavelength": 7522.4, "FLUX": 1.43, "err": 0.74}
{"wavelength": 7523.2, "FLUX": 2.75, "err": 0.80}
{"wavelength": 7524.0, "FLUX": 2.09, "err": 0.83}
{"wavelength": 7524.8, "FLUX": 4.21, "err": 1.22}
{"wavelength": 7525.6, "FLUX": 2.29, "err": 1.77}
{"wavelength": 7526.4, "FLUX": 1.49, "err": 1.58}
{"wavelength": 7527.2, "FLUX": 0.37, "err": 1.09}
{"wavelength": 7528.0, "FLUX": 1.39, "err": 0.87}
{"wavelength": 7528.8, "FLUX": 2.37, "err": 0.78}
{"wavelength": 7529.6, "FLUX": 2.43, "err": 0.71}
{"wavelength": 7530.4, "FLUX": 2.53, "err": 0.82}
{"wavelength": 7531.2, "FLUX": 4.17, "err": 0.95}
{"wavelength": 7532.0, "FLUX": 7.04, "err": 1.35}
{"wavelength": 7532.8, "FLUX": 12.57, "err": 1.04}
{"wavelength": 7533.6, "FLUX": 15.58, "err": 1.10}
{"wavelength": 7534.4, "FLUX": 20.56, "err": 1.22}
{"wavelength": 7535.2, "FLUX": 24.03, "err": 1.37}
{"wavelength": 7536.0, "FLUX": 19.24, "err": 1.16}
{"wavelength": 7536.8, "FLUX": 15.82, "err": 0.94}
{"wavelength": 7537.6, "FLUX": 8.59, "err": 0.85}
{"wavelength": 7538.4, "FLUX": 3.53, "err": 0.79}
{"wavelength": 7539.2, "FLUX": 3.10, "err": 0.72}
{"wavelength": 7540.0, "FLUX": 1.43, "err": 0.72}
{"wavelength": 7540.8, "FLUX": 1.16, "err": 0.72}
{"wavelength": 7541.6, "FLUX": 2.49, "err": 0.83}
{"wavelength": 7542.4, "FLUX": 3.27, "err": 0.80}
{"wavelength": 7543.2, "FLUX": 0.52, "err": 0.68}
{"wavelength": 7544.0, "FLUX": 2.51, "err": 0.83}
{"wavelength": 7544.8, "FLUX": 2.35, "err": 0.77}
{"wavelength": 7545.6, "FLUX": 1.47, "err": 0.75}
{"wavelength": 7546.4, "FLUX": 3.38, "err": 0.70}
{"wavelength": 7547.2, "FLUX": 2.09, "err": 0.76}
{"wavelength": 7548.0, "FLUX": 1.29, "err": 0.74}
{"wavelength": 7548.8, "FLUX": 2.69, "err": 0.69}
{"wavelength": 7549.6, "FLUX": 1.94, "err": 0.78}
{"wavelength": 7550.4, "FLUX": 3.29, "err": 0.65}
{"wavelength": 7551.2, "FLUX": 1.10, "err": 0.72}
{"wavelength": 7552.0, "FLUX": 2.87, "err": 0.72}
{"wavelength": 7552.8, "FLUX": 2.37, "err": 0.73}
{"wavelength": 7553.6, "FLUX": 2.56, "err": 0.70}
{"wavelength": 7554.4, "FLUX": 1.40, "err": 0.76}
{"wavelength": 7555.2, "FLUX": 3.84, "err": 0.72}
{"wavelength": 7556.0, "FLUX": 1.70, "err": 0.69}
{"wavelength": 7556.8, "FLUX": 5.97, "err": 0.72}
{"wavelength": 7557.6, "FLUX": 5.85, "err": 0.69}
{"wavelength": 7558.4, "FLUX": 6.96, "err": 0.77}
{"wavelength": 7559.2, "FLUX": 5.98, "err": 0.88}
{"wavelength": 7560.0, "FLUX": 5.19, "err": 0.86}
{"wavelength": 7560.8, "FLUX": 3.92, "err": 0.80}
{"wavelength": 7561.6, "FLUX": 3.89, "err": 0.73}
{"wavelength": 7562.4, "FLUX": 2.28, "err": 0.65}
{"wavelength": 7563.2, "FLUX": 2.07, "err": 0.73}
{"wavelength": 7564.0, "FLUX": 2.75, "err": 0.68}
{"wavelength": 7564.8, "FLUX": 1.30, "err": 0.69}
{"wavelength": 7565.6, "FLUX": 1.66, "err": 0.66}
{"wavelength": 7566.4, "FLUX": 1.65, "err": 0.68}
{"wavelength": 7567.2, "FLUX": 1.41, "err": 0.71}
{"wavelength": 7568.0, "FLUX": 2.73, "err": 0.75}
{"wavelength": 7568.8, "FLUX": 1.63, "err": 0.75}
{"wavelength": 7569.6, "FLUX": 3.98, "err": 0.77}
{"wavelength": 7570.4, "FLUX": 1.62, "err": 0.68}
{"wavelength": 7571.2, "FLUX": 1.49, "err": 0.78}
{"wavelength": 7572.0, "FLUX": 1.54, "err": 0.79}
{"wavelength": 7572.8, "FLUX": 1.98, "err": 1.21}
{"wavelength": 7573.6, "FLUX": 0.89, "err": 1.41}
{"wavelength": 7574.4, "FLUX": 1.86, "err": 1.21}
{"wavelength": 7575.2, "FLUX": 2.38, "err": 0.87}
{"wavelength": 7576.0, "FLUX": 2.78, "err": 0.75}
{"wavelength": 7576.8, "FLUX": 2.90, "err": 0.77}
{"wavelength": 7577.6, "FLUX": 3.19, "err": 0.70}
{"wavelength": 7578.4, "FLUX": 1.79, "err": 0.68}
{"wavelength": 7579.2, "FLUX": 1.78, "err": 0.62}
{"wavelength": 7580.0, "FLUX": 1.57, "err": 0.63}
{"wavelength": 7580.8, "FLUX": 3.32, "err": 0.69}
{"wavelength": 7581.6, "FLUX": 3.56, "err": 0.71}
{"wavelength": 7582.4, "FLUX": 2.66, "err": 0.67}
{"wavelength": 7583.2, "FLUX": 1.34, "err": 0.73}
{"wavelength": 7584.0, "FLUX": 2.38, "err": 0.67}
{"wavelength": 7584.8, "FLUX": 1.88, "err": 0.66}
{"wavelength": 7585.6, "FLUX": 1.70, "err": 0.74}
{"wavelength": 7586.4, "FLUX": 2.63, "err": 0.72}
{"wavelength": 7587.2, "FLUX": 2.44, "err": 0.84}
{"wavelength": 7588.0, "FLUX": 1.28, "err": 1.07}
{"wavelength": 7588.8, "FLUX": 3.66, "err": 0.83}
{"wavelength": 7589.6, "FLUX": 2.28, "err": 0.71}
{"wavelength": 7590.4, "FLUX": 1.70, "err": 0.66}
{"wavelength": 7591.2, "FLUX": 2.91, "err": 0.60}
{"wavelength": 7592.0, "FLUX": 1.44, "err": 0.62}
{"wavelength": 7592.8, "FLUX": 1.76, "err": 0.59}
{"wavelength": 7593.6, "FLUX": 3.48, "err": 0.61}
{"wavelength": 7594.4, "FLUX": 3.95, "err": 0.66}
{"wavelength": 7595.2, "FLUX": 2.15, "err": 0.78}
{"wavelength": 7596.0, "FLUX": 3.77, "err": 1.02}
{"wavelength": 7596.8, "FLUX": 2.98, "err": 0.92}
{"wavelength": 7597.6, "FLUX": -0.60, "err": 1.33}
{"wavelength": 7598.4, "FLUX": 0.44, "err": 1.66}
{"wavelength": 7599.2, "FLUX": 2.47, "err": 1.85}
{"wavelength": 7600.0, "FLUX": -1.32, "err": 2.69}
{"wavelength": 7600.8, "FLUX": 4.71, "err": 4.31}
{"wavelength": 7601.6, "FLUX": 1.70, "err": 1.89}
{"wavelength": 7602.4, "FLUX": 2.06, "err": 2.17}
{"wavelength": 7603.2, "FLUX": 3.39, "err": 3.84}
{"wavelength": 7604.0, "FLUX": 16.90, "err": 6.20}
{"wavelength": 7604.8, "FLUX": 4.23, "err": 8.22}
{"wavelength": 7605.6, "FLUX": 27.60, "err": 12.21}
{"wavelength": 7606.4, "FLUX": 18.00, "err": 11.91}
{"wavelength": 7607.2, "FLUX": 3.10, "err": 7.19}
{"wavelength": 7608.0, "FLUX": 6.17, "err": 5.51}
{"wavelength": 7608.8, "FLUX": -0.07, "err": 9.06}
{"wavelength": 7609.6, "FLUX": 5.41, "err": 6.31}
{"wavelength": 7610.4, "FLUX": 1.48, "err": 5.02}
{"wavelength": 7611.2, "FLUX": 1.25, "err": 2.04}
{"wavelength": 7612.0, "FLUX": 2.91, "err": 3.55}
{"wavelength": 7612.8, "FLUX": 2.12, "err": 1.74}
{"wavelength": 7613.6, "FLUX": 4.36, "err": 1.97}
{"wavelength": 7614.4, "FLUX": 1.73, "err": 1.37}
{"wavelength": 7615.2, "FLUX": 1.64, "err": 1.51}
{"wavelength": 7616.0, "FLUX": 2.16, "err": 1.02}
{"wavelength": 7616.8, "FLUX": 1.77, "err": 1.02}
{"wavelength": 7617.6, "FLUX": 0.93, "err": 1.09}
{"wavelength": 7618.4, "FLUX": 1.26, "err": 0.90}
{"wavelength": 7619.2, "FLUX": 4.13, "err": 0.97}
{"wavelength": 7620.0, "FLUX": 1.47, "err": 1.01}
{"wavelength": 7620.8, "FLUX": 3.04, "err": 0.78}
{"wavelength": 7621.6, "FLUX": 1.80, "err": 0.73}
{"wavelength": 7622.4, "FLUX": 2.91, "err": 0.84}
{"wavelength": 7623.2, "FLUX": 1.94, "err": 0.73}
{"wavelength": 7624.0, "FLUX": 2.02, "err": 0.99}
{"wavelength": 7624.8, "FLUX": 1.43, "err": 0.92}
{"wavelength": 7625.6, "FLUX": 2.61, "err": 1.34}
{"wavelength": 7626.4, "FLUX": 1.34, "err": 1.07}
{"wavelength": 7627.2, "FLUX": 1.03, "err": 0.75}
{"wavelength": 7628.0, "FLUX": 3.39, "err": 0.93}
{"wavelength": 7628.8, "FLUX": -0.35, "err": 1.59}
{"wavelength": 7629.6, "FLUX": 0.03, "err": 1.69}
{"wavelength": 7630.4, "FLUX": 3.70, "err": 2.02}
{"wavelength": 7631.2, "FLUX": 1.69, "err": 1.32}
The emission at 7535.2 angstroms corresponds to H-alpha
